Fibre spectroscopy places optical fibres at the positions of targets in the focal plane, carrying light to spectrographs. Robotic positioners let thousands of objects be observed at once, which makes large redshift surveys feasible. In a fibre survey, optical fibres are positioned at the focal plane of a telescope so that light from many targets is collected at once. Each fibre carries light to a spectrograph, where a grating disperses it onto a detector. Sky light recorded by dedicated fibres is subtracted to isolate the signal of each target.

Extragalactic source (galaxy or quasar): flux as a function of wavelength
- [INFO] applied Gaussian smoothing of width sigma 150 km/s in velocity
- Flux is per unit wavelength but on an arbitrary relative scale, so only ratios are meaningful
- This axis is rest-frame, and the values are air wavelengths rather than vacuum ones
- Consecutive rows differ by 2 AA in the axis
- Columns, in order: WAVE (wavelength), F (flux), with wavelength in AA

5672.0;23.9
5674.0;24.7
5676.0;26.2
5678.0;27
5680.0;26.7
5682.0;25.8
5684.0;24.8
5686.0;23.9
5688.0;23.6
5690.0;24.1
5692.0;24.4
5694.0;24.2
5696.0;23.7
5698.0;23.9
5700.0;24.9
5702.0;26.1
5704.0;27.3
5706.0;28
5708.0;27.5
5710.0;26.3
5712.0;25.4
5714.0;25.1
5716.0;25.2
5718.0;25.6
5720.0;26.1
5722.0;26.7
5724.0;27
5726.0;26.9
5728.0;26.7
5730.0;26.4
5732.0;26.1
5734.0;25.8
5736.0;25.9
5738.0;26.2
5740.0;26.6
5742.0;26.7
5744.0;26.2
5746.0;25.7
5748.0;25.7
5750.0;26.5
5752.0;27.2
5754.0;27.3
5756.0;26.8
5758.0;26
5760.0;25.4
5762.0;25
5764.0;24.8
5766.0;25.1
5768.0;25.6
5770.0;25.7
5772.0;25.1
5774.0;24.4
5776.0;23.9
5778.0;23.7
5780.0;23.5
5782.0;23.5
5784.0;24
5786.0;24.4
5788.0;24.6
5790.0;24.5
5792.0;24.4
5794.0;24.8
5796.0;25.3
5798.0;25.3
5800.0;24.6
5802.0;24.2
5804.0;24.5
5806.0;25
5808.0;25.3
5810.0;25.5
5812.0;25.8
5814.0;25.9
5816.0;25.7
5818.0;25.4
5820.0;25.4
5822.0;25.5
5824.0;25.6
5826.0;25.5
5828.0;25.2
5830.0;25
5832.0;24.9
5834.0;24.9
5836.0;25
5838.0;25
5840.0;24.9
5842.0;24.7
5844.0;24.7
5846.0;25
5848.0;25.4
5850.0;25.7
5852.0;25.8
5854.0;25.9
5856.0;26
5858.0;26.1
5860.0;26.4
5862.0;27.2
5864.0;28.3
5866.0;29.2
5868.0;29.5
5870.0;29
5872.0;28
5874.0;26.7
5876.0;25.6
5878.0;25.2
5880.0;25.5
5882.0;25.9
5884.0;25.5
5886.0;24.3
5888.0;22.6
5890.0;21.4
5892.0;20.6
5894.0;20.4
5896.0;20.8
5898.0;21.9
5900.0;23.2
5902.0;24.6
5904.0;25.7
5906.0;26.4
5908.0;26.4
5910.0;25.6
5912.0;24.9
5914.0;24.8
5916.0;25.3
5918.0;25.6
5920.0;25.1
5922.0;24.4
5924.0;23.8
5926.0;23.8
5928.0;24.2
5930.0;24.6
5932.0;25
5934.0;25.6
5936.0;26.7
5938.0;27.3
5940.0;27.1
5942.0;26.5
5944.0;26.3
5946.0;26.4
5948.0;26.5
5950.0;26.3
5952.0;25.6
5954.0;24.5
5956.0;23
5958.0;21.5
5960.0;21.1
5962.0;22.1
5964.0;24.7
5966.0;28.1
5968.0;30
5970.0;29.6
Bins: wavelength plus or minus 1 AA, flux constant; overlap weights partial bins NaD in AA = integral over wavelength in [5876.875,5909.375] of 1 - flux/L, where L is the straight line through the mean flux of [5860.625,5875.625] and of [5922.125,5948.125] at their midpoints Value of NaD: 4.0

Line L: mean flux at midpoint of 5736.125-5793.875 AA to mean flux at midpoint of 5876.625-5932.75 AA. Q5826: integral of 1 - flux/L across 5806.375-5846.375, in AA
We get -0.7 AA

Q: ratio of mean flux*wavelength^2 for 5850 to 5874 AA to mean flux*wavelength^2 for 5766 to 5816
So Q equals 1.13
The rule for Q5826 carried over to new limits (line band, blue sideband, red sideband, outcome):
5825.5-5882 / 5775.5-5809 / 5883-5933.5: -4.31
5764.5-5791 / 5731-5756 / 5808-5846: 1.46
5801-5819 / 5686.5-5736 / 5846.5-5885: 0.72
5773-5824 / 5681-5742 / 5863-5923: 1.24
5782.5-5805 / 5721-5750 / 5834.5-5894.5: 1.22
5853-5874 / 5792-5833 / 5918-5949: -1.80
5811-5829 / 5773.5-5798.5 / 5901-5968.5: -0.76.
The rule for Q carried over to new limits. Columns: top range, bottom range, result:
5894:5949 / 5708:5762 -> 1.02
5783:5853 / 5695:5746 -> 0.99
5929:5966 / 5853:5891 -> 0.98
